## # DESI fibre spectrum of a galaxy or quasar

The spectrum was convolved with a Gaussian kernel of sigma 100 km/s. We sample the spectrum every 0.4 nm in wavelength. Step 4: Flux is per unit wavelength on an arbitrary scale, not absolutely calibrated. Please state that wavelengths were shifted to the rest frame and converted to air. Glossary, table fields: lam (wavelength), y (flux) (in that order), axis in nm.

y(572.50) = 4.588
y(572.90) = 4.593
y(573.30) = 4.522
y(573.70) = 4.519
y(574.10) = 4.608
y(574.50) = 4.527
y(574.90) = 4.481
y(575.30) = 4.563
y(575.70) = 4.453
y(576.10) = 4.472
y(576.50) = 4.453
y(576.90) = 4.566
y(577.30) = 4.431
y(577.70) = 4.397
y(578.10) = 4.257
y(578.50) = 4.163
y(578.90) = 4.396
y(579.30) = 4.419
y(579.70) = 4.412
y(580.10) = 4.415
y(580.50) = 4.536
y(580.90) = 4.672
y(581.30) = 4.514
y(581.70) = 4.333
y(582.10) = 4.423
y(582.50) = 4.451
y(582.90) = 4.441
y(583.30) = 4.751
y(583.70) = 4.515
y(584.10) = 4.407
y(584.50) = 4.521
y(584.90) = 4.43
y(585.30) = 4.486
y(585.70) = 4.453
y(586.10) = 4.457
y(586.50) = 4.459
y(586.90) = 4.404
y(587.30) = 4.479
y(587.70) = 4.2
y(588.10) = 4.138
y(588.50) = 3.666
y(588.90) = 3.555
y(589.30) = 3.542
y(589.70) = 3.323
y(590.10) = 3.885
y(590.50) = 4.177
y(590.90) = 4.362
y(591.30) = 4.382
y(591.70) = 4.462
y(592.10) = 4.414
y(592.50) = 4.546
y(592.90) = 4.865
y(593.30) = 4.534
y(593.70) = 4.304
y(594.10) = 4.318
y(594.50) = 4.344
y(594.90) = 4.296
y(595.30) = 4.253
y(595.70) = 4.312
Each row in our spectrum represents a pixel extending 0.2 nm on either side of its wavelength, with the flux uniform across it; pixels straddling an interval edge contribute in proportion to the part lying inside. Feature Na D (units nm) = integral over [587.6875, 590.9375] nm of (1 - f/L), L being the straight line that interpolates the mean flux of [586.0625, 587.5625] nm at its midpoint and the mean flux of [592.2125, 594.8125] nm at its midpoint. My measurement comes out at 0.46 nm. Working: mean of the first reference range 4.44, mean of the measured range 3.83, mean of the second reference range 4.47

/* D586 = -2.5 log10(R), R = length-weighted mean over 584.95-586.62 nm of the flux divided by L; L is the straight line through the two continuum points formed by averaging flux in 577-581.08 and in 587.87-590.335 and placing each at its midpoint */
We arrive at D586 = -0.14 mag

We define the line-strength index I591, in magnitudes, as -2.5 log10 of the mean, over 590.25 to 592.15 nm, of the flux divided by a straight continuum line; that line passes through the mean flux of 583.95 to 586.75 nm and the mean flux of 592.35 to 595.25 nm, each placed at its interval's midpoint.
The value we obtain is 0.03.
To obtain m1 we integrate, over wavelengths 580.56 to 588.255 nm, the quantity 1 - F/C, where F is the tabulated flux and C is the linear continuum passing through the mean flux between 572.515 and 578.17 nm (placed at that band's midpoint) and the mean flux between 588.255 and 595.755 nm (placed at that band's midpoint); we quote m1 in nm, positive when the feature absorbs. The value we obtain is -0.22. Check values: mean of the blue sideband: 4.5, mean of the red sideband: 4.18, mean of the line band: 4.45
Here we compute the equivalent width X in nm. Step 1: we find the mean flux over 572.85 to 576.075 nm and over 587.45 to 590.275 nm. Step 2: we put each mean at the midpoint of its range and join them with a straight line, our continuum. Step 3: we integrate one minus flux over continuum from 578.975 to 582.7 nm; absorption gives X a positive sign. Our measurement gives -0.24 nm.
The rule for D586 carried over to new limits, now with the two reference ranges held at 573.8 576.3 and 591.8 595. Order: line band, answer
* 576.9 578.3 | 0.029 mag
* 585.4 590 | 0.104 mag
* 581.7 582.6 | 0.020 mag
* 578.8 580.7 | 0.016 mag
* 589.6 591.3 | 0.113 mag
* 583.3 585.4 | -0.003 mag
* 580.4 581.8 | -0.007 mag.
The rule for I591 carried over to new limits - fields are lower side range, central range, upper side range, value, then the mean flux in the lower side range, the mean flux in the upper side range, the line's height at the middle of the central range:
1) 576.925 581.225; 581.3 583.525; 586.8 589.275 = -0.05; 4.42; 4.02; 4.27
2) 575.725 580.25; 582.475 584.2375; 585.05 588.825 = -0.05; 4.4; 4.28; 4.33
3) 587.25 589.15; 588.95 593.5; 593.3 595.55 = -0.02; 3.96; 4.32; 4.14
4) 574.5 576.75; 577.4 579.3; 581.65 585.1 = 0.04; 4.49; 4.48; 4.49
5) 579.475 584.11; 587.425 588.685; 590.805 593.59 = 0.12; 4.49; 4.51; 4.5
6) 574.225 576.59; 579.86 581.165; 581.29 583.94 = -0.01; 4.5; 4.49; 4.49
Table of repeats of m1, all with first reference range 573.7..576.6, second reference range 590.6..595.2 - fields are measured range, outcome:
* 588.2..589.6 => 0.26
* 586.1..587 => 0.00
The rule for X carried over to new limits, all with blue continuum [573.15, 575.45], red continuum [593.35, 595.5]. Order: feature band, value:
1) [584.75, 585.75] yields -0.01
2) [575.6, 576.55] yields 0.01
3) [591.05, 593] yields -0.08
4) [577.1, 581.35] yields 0.06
